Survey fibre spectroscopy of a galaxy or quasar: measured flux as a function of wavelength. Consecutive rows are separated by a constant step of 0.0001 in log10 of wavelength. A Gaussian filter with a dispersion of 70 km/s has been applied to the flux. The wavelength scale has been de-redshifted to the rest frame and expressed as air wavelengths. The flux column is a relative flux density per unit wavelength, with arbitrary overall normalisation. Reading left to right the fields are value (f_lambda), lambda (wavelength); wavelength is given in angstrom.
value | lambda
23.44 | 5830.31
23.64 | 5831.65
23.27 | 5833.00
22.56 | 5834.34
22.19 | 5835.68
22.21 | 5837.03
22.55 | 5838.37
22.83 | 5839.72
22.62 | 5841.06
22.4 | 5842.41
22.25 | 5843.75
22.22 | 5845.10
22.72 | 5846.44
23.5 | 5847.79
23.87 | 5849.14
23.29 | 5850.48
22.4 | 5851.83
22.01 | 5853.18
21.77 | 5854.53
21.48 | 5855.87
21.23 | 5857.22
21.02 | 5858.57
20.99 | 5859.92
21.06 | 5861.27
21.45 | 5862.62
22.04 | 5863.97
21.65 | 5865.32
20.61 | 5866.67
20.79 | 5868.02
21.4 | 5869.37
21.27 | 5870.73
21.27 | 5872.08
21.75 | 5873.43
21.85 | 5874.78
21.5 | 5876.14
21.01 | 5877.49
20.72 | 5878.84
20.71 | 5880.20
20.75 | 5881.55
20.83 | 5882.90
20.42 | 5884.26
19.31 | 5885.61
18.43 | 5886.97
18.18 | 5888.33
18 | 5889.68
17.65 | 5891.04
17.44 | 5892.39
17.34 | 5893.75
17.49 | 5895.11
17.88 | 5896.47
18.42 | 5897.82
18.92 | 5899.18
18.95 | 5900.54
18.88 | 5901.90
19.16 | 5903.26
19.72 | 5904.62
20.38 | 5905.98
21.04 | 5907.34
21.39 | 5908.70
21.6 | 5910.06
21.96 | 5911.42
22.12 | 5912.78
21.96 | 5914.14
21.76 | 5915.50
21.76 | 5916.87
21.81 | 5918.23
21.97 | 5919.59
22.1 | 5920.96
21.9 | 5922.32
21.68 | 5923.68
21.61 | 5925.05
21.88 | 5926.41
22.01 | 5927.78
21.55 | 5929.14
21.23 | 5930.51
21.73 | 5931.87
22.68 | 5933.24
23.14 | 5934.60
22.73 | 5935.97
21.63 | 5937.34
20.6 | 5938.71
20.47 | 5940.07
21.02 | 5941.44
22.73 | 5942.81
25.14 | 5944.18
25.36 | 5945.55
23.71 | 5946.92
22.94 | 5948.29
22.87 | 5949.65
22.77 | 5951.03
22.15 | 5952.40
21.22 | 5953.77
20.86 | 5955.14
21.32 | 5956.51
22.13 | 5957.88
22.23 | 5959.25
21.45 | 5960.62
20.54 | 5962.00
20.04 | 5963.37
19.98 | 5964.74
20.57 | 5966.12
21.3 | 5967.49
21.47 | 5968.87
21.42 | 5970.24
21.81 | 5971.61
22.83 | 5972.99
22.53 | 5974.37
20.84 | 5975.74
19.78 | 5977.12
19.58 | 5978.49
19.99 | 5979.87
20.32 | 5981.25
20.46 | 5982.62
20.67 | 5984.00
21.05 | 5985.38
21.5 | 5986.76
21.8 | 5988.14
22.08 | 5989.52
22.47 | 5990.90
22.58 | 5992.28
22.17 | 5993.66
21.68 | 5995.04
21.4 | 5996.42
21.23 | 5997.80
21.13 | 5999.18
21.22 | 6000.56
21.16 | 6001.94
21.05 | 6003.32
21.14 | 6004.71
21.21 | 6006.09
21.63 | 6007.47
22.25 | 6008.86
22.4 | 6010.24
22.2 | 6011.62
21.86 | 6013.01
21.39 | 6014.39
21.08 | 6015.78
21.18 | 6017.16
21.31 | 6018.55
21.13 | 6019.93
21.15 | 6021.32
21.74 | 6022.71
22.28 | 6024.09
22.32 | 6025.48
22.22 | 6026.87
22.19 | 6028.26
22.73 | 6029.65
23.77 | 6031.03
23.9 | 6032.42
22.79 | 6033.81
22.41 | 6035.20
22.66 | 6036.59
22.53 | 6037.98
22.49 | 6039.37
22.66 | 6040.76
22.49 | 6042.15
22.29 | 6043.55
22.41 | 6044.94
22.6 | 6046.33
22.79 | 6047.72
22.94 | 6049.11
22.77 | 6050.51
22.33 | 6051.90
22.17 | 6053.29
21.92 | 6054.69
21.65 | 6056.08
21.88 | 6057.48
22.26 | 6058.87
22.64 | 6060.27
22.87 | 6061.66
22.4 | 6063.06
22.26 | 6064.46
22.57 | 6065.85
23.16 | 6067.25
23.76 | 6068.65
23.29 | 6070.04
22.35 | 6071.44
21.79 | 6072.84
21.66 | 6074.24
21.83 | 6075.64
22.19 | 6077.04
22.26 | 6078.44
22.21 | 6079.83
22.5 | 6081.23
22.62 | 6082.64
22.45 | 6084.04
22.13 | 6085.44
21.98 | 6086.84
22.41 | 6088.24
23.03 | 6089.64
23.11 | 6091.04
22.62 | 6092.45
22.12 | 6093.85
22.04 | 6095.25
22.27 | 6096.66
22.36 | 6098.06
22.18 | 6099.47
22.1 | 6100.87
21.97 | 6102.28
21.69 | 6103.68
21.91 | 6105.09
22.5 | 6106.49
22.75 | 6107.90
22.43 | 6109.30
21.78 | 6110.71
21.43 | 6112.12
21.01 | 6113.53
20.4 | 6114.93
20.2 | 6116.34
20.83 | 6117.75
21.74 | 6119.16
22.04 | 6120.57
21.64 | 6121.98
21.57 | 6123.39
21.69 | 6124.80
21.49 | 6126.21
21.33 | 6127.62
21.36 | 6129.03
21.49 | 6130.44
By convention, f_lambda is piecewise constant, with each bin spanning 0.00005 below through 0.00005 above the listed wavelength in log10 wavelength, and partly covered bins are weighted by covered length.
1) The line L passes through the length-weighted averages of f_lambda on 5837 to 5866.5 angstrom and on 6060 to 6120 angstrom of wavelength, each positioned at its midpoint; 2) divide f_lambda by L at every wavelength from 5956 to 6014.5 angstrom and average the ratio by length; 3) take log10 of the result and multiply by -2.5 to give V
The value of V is 0.04 mag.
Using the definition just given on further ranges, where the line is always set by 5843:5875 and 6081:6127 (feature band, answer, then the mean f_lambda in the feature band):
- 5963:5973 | 0.040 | 21.1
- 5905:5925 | 0.011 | 21.6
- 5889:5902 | 0.206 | 18.1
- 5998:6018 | 0.021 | 21.5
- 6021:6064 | -0.026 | 22.5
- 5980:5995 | 0.022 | 21.5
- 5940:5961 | -0.029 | 22.5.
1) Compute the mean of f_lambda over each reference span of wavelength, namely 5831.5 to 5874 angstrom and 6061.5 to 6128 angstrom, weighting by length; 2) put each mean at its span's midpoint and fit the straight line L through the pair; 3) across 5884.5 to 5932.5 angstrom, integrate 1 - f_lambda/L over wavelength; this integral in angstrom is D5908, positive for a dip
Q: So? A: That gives 3.9 angstrom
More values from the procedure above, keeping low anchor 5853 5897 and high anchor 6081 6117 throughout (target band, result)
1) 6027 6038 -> -0.7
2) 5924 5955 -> -2.2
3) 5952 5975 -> -0.4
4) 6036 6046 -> -0.4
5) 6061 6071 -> -0.5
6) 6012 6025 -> 0.0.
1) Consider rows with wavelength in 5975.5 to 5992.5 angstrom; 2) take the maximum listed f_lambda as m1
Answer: 22.58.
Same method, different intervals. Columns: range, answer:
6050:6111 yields 23.76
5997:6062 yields 23.9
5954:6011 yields 22.83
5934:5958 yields 25.36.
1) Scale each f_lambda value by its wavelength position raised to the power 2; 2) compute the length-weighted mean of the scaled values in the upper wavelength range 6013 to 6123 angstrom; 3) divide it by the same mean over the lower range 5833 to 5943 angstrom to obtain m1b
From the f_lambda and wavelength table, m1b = 1.12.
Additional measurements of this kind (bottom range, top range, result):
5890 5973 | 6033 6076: 1.10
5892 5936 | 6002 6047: 1.10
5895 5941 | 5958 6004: 1.03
